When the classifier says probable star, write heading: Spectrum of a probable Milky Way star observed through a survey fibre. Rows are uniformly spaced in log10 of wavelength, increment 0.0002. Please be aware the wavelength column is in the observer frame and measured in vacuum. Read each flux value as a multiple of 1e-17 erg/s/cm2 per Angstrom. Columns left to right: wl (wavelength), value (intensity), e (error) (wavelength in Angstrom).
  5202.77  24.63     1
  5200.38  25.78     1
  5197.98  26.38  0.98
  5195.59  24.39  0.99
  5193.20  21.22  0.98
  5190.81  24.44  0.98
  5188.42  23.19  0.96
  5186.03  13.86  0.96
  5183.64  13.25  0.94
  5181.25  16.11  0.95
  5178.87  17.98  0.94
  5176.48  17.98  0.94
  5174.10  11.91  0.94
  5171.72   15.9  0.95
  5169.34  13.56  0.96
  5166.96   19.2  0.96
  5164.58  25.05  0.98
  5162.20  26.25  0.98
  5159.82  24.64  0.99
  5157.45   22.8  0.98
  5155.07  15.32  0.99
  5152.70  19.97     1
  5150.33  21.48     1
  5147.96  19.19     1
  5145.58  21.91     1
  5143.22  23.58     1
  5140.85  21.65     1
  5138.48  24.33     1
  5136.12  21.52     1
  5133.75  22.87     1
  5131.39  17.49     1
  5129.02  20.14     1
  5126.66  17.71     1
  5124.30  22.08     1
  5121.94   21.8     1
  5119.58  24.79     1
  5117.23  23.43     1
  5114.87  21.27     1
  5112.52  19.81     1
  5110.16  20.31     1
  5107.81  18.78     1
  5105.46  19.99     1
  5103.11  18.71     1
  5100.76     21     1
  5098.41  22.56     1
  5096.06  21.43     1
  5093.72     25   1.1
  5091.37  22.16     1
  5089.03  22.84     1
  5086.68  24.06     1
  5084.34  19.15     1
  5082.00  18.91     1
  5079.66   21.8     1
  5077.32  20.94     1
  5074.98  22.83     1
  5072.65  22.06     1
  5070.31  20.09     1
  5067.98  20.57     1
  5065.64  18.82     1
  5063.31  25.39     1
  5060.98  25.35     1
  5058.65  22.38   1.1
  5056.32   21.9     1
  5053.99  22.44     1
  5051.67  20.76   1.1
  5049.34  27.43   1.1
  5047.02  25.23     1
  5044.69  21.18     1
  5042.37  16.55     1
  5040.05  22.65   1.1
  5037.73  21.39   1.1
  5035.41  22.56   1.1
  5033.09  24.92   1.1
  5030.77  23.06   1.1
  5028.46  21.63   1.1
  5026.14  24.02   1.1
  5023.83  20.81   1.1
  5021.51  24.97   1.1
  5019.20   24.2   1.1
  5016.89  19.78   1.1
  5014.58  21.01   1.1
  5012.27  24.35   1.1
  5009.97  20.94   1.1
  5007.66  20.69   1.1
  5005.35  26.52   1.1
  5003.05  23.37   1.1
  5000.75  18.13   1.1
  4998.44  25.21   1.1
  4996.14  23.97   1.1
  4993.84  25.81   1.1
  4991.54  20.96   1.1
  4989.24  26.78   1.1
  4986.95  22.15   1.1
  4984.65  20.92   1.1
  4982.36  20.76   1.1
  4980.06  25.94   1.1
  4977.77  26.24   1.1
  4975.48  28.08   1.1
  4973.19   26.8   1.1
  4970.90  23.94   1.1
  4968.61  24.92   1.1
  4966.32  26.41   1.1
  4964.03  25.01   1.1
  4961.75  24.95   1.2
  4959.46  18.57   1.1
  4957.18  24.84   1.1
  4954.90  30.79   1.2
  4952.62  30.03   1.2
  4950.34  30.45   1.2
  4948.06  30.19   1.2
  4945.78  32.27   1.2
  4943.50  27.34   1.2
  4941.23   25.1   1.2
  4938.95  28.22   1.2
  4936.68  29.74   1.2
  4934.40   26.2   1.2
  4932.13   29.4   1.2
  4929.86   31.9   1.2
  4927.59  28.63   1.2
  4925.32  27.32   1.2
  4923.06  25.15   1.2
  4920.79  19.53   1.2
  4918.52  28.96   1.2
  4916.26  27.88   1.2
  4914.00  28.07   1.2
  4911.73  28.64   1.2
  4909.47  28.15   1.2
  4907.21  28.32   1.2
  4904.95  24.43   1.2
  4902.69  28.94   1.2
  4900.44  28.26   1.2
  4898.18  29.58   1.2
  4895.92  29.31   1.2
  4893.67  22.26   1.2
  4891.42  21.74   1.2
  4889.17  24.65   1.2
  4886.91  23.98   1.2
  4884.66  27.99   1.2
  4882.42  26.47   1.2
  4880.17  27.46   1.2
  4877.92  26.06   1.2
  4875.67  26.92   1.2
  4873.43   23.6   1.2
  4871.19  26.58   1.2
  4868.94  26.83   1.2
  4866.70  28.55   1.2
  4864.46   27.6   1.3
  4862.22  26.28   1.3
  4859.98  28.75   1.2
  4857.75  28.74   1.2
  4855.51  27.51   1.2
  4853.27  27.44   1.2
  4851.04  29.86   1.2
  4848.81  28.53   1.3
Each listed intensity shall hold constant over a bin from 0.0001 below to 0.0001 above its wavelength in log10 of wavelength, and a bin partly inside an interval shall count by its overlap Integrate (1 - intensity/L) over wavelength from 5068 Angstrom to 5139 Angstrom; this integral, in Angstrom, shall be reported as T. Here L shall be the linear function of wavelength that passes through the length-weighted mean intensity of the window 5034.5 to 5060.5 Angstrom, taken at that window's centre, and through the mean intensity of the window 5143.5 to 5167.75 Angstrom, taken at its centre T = 2.3 Angstrom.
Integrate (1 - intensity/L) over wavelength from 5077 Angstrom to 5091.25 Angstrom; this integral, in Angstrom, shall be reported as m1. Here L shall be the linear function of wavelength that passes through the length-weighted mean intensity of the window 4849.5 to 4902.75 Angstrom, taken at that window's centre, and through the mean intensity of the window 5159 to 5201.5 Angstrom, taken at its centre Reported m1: 0.5 Angstrom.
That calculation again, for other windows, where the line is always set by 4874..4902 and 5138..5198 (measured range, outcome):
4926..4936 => -1.5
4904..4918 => -1.1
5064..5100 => 0.5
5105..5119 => 0.3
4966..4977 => -0.7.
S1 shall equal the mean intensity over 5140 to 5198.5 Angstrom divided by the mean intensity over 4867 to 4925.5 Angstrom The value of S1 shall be 0.76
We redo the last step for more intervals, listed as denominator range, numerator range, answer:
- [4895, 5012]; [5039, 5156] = 0.82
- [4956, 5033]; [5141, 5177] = 0.85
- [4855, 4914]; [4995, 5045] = 0.83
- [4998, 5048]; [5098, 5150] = 0.94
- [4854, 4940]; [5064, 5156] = 0.78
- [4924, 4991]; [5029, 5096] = 0.83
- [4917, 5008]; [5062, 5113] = 0.82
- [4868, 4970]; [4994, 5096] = 0.83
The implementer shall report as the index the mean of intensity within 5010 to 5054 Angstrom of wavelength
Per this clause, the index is 22.5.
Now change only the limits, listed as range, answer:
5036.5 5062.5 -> 22.5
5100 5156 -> 20.8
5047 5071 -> 22.7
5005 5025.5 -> 22.5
